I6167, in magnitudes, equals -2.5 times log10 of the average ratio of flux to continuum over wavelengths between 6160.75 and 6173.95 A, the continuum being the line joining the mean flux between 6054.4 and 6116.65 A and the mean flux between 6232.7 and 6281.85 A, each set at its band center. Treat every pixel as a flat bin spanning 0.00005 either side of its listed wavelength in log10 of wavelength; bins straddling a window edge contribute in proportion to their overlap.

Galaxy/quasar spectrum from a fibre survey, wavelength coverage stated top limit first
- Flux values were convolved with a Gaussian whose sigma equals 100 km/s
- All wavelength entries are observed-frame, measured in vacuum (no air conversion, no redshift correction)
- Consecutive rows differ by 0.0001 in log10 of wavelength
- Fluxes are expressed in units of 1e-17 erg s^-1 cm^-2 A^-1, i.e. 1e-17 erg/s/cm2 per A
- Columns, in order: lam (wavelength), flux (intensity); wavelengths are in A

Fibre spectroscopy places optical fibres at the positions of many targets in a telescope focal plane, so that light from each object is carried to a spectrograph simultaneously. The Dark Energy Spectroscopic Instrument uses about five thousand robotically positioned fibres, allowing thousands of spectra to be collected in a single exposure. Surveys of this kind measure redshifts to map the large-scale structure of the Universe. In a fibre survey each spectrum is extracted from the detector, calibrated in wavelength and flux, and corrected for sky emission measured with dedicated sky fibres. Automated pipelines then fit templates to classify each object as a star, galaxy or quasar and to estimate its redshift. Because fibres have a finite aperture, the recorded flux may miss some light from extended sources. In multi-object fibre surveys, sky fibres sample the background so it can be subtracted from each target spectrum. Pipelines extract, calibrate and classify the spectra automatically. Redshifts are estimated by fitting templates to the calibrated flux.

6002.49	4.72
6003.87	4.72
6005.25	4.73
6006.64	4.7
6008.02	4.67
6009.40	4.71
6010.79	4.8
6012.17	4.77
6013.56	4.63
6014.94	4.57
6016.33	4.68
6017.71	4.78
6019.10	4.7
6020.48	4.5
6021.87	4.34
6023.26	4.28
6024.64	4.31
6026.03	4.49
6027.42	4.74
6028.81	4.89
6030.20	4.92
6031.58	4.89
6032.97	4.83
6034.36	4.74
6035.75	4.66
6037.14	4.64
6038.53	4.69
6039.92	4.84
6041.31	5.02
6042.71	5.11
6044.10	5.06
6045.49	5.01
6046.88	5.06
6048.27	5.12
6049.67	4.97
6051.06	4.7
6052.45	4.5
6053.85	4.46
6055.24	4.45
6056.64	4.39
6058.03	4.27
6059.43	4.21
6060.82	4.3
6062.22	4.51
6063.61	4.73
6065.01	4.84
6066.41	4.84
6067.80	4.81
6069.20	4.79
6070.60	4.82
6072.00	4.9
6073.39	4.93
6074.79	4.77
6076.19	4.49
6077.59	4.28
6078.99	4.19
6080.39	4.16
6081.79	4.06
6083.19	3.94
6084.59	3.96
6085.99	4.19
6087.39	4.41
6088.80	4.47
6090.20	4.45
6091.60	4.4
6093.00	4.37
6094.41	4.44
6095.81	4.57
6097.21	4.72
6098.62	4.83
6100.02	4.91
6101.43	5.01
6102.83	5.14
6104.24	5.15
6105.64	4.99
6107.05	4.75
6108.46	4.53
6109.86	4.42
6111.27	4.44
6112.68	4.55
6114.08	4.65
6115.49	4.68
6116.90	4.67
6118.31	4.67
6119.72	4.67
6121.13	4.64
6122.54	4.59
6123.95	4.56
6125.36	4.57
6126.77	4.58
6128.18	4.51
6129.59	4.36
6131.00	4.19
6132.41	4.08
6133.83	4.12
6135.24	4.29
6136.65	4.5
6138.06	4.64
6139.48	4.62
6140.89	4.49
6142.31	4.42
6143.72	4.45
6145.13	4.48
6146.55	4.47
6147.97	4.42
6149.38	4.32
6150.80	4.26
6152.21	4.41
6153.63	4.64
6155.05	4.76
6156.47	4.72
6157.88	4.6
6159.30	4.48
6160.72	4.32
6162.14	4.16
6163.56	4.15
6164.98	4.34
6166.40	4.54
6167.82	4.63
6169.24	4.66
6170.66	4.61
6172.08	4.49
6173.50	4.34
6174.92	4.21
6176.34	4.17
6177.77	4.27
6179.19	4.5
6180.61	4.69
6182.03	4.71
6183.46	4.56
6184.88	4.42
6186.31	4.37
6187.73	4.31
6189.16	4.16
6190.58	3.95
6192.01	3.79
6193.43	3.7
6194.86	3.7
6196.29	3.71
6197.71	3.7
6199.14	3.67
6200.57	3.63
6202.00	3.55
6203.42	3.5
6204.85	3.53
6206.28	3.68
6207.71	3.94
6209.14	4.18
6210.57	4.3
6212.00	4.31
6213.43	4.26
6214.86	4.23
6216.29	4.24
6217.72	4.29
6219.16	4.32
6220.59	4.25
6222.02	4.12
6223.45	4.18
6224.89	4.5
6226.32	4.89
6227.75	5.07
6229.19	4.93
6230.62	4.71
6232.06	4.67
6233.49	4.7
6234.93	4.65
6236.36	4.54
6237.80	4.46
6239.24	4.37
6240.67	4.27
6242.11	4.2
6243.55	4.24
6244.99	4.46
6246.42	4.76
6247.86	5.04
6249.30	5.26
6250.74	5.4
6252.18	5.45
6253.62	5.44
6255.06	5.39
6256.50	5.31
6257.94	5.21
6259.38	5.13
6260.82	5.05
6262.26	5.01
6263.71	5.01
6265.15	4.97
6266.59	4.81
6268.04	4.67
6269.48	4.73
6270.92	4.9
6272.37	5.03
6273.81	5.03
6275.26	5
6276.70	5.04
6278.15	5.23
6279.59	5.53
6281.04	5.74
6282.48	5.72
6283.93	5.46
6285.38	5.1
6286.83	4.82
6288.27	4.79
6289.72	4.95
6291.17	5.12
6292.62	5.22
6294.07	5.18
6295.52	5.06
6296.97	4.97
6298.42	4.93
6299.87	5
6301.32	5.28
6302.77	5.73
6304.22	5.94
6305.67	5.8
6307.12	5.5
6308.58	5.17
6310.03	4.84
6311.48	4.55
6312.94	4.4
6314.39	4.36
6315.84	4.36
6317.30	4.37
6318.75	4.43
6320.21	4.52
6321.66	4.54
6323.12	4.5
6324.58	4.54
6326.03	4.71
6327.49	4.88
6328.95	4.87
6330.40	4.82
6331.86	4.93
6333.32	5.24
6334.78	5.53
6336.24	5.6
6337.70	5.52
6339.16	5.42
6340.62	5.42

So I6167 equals 0.07 mag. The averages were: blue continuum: 4.56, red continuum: 4.94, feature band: 4.43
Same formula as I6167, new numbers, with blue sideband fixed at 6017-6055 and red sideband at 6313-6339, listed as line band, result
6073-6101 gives 0.08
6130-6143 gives 0.09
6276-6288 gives -0.11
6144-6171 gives 0.07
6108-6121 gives 0.04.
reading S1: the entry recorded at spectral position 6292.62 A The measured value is 5.22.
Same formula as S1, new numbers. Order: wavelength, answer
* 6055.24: 4.45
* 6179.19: 4.5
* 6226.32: 4.89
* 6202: 3.55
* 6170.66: 4.61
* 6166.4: 4.54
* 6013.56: 4.63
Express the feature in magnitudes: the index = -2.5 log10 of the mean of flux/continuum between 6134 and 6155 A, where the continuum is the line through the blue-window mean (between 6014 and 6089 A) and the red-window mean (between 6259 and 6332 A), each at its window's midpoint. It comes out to 0.07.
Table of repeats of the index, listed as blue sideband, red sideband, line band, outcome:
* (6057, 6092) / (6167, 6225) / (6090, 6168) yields -0.05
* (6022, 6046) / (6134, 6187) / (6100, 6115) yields -0.04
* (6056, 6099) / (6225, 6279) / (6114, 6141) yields 0.02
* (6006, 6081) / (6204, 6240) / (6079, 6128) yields 0.00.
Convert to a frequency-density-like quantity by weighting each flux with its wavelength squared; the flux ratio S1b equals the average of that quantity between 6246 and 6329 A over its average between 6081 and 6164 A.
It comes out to 1.2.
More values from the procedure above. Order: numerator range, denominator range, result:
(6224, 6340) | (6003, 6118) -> 1.15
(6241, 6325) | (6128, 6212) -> 1.22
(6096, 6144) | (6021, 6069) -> 1.00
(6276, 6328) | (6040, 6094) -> 1.18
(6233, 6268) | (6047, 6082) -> 1.13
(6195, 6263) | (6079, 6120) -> 1.03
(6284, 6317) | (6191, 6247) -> 1.23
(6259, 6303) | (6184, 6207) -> 1.36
